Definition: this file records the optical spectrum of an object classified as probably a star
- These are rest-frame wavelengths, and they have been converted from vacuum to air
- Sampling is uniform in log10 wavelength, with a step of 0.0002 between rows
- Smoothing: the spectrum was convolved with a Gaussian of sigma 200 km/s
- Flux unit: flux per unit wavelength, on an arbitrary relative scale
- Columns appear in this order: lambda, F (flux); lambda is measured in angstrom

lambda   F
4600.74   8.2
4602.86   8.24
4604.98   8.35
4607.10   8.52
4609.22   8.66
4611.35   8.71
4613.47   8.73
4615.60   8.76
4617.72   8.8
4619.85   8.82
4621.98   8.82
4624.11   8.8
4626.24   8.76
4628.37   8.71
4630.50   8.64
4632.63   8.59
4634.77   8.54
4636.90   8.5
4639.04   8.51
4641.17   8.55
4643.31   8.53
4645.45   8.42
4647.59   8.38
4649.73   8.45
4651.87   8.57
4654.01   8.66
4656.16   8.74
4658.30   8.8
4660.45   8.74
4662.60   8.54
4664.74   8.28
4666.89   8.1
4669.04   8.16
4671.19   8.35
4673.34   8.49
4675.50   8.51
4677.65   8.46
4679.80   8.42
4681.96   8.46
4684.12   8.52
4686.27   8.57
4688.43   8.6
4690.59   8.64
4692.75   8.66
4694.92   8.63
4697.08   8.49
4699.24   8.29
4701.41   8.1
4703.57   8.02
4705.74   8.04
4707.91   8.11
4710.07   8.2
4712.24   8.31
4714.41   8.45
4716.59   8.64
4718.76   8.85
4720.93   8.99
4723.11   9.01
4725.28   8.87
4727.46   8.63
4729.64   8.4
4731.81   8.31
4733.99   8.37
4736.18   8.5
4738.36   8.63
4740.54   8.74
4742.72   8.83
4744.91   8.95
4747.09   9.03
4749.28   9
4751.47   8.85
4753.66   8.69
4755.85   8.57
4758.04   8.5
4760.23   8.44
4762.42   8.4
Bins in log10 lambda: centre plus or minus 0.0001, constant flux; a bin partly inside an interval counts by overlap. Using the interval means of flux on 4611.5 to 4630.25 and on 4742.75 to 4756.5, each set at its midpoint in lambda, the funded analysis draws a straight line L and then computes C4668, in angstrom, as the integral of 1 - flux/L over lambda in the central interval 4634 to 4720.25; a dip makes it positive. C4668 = 3.4 angstrom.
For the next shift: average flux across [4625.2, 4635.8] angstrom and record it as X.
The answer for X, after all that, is 8.65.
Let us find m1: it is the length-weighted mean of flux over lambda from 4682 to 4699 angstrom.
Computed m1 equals 8.57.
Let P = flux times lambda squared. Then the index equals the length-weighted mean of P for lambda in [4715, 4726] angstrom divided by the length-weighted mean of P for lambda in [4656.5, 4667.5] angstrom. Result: 1.1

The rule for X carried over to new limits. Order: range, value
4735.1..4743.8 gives 8.68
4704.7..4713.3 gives 8.17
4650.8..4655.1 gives 8.61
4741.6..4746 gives 8.89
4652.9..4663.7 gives 8.7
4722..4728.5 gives 8.83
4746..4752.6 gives 8.95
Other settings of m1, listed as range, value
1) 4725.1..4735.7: 8.48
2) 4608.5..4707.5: 8.53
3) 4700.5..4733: 8.47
